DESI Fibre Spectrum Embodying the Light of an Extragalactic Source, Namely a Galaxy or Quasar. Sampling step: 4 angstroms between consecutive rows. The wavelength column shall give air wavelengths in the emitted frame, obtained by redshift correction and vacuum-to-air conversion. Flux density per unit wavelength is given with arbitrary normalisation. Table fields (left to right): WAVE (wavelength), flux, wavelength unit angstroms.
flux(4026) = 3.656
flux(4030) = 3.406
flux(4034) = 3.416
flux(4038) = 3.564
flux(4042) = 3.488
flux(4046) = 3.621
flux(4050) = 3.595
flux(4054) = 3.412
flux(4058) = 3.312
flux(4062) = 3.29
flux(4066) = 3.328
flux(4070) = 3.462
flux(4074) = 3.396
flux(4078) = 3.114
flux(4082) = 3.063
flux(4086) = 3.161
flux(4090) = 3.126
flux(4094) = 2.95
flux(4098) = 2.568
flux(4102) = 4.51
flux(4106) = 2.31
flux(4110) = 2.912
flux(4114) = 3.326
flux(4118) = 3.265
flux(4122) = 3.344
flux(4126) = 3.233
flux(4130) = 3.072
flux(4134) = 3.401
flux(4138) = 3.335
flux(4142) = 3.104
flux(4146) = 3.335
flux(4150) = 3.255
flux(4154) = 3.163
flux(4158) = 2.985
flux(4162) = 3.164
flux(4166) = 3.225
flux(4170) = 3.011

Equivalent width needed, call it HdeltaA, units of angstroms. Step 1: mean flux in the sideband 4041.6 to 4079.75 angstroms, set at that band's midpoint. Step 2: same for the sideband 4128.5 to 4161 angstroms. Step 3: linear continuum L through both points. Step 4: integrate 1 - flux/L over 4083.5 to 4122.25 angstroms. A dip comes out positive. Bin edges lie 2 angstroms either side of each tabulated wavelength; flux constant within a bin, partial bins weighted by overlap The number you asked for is 1.9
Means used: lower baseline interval 3.4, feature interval 3.14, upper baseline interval 3.21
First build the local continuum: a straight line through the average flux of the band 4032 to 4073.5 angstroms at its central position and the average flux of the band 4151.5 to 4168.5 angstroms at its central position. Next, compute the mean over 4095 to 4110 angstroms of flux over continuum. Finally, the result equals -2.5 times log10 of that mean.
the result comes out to 0.07 mag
